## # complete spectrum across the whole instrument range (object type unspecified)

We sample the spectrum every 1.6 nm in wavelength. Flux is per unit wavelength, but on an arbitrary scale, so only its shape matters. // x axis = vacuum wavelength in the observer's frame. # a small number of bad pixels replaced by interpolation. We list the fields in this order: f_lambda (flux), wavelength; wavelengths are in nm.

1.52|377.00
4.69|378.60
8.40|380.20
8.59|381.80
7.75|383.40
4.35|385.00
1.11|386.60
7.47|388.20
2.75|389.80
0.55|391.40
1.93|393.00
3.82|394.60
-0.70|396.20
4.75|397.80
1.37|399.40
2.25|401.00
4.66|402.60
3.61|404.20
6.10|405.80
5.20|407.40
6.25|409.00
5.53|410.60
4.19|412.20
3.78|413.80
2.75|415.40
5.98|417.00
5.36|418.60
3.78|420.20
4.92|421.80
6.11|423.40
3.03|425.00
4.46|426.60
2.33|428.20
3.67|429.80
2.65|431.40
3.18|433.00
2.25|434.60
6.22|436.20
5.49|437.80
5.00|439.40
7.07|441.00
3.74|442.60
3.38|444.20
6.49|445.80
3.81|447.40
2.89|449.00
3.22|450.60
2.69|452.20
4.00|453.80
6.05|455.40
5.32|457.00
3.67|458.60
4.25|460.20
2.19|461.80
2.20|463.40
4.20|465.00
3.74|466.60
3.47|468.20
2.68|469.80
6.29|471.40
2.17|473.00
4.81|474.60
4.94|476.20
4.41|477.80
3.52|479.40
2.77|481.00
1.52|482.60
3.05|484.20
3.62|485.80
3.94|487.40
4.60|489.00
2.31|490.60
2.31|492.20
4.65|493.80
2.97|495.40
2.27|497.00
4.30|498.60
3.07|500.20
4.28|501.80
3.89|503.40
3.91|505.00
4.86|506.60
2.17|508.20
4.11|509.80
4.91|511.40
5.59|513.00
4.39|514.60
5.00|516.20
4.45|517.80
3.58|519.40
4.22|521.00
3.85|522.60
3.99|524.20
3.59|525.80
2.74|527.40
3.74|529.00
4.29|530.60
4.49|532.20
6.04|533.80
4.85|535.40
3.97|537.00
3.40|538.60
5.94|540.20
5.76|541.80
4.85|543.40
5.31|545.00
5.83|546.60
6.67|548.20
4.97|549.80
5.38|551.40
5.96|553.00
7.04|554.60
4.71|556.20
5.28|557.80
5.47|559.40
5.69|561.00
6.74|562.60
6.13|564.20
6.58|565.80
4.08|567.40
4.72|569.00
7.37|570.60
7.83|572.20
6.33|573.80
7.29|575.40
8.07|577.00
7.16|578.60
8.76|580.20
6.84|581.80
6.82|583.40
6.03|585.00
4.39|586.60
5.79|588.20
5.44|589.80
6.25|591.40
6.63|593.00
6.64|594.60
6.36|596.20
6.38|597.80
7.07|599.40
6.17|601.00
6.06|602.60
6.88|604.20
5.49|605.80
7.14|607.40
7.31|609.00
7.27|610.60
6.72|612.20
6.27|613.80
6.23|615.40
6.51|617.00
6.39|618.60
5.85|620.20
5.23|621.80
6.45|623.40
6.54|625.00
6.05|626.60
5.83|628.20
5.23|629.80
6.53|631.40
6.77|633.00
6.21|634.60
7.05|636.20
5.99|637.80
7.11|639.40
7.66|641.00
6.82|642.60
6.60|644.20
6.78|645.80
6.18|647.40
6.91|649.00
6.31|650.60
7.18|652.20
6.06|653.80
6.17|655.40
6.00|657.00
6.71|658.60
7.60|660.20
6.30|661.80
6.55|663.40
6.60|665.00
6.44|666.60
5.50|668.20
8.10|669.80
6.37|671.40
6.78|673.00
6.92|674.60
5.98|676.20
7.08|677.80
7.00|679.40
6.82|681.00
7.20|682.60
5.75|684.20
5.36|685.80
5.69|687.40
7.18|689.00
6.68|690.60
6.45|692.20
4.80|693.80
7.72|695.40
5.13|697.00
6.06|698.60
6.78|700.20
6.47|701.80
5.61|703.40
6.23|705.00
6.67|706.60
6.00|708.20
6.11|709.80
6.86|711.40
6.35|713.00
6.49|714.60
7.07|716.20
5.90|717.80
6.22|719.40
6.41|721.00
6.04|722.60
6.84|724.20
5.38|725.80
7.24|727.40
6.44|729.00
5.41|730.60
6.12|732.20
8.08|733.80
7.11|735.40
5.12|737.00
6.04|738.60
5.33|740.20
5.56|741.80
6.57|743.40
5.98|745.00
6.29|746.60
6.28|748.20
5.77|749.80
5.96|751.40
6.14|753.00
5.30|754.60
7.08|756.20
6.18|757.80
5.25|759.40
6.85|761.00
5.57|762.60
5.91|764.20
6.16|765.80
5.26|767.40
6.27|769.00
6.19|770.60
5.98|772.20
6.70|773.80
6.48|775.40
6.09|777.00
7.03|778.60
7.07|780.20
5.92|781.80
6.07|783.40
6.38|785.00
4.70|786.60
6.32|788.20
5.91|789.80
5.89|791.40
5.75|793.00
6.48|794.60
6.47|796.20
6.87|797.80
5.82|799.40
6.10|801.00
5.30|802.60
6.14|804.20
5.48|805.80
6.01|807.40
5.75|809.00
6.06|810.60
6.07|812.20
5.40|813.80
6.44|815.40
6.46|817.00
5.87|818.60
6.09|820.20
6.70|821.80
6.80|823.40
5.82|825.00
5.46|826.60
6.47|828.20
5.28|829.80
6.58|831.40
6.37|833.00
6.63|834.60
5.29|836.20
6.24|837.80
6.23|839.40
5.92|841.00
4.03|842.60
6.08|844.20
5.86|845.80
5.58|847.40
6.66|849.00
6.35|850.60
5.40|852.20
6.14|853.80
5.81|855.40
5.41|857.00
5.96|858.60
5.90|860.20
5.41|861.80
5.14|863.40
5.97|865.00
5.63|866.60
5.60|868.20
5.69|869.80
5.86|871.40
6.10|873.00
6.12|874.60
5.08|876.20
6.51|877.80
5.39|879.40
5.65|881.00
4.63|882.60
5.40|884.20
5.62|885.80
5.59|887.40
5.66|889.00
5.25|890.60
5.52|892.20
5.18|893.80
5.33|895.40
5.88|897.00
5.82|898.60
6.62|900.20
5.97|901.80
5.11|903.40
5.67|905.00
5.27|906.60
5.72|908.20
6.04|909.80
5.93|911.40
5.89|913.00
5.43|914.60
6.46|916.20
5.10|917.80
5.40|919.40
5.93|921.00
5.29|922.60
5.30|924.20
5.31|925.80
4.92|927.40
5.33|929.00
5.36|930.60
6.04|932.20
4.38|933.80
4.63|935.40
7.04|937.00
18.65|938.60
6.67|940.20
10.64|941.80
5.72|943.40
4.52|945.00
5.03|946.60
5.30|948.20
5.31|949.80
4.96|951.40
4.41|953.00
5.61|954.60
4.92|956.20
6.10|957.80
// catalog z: 0.430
